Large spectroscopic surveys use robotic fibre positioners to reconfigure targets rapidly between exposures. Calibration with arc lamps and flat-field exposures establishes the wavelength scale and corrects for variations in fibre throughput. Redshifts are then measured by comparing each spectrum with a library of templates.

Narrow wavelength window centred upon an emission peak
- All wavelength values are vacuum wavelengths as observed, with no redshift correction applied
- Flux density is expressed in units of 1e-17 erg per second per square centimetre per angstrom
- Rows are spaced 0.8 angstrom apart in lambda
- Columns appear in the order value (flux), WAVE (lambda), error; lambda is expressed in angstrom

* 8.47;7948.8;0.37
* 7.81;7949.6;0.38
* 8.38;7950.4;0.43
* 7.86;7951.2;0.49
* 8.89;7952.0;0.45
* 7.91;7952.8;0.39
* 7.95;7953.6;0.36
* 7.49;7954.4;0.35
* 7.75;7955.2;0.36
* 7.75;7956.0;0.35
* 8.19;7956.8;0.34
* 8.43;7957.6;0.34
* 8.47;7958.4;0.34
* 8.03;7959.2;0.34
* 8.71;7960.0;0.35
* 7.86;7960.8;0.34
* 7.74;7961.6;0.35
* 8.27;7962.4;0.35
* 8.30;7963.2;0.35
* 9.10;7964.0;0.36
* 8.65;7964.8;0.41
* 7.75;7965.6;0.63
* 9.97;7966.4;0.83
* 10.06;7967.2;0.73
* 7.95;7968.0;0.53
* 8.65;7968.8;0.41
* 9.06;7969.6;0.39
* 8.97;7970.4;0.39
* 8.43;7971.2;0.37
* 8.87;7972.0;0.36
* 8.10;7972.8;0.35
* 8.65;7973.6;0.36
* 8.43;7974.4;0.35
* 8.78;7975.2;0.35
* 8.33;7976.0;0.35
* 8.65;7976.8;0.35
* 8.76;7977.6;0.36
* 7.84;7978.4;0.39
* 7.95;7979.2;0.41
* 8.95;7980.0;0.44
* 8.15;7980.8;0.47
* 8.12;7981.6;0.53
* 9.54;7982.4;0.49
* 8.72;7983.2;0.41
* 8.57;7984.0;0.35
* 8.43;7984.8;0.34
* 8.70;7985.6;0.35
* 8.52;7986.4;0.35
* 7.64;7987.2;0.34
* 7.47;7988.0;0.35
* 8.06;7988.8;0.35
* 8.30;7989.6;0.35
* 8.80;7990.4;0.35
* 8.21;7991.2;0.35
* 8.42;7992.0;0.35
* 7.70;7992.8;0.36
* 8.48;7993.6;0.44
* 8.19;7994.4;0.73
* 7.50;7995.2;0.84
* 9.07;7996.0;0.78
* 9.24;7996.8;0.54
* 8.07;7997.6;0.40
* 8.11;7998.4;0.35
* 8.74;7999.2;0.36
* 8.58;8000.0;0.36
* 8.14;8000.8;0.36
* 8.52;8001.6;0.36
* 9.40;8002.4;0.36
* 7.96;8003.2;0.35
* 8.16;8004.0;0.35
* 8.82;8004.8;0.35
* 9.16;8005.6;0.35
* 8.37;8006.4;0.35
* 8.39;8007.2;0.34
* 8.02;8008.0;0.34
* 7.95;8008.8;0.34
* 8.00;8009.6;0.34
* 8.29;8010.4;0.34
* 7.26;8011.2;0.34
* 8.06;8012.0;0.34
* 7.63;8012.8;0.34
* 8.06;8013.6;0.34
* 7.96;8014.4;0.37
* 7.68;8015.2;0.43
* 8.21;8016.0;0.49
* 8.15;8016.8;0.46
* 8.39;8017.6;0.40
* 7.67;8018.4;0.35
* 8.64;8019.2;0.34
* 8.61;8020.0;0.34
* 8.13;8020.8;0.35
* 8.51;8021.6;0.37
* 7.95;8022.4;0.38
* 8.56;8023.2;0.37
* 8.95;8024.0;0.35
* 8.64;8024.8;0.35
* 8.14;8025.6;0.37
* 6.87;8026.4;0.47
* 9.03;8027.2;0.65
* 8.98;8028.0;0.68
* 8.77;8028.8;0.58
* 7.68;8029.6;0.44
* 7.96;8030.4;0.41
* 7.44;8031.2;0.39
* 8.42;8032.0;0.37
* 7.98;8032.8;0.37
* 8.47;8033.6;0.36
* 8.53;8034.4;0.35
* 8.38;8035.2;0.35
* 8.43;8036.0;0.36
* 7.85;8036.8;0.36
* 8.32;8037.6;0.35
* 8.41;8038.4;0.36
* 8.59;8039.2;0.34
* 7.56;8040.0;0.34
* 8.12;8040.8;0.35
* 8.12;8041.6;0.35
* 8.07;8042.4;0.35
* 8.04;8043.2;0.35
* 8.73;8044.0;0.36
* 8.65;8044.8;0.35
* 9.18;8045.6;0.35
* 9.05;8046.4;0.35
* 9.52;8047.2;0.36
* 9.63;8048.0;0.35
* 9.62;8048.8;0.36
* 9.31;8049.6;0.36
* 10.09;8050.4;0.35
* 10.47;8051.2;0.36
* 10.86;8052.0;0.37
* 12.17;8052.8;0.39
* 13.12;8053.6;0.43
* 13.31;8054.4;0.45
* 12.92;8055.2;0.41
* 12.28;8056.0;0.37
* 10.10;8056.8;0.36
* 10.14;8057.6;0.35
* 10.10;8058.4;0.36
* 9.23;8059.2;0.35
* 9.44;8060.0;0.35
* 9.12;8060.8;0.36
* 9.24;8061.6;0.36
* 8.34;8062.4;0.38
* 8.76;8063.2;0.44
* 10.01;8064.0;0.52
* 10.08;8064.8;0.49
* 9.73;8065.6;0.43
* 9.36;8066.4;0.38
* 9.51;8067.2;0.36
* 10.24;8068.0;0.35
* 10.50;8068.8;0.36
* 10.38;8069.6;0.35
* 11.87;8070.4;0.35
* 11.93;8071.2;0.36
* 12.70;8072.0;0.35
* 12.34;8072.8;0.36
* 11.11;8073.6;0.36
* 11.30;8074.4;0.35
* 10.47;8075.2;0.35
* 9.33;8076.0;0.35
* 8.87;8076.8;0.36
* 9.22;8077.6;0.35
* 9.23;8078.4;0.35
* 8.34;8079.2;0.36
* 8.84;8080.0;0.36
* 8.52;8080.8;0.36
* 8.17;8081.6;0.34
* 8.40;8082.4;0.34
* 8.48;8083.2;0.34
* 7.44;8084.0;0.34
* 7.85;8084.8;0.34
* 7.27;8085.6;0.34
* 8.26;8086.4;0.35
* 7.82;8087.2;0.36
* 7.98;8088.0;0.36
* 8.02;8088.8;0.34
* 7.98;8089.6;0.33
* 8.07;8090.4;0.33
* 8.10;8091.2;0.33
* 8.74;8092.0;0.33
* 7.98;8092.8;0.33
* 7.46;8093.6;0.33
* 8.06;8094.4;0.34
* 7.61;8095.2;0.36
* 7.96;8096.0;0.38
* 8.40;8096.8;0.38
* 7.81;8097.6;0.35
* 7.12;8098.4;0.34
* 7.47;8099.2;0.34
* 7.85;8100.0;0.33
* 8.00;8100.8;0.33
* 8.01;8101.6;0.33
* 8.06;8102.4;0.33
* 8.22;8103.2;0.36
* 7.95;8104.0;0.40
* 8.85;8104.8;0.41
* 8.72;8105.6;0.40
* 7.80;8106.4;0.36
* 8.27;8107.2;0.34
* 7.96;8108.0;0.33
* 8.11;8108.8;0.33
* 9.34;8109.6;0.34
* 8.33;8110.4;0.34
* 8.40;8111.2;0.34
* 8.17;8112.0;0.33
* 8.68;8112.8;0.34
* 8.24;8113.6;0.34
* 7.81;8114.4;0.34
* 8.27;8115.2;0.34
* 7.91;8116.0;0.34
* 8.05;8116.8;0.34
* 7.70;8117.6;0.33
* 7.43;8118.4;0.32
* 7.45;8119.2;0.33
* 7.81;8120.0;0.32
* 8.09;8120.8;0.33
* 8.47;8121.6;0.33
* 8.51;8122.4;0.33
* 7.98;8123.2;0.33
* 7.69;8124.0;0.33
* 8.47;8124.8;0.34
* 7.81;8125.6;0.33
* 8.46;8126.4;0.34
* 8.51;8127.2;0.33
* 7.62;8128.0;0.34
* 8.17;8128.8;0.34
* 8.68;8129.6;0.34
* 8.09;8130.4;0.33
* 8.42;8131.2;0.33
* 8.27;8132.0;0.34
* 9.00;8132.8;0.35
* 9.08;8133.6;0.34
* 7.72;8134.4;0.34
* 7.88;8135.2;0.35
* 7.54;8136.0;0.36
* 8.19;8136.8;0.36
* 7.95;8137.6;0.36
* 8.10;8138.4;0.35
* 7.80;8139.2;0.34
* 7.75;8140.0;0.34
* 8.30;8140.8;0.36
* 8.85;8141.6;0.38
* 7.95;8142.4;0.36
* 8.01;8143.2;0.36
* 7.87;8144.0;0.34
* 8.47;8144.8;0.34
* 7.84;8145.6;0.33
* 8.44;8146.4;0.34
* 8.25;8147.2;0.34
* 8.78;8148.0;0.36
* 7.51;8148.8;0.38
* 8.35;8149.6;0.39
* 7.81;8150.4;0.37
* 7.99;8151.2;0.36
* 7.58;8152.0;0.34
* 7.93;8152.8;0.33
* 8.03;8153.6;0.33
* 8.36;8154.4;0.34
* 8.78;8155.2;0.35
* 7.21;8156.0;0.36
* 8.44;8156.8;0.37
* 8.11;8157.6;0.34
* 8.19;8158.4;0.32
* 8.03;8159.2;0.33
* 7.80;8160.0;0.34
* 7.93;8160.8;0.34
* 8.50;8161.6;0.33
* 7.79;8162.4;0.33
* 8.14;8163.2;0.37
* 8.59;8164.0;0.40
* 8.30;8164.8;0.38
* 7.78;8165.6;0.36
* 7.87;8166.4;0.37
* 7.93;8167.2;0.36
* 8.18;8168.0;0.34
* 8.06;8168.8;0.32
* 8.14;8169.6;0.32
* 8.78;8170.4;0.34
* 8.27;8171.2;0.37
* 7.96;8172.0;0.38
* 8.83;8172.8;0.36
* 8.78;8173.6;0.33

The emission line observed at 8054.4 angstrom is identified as [S II] 6716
